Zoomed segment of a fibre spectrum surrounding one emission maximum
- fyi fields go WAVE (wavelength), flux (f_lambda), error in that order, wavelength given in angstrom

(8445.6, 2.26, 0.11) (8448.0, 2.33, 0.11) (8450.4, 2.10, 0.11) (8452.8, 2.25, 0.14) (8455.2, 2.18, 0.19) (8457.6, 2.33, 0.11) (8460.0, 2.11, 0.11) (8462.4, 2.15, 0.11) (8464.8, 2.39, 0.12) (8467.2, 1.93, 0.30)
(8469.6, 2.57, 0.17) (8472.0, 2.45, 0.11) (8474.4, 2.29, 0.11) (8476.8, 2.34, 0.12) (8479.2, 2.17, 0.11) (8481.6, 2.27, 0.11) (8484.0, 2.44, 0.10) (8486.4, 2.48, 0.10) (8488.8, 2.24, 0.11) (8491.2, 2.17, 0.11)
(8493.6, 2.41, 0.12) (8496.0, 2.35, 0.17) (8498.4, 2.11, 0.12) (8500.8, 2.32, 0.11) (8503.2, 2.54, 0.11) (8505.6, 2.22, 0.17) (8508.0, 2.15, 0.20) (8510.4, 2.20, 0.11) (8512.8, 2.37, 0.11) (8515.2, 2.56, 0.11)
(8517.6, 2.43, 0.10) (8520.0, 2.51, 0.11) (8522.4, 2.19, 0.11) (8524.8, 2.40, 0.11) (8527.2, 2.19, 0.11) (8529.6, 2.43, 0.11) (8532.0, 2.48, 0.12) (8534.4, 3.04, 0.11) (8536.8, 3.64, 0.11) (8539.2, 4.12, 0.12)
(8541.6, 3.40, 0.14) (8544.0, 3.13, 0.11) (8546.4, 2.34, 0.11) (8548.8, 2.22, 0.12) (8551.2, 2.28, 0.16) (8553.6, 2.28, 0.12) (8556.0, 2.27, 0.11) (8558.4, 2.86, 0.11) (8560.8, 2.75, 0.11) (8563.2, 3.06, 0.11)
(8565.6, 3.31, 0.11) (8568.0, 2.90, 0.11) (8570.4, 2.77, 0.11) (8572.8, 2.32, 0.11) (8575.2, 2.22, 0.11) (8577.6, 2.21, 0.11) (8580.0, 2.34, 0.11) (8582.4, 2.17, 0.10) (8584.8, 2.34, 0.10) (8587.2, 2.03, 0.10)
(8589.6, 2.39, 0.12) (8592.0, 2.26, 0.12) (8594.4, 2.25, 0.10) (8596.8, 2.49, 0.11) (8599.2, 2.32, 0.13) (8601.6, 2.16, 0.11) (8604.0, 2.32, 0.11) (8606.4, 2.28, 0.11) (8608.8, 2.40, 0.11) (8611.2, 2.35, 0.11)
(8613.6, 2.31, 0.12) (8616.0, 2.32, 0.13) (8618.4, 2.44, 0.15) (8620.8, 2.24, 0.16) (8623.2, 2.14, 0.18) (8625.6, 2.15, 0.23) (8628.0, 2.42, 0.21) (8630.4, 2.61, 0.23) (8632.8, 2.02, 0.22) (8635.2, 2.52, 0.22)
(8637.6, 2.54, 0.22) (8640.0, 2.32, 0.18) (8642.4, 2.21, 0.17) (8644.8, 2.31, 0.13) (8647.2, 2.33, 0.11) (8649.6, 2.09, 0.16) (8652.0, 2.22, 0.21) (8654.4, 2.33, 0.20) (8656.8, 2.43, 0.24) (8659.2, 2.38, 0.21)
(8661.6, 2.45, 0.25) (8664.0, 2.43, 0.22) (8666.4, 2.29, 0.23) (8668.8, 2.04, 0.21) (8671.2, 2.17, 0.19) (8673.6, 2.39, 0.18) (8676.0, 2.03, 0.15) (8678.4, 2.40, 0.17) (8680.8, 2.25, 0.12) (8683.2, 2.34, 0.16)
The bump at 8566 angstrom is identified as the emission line [N II] 6583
